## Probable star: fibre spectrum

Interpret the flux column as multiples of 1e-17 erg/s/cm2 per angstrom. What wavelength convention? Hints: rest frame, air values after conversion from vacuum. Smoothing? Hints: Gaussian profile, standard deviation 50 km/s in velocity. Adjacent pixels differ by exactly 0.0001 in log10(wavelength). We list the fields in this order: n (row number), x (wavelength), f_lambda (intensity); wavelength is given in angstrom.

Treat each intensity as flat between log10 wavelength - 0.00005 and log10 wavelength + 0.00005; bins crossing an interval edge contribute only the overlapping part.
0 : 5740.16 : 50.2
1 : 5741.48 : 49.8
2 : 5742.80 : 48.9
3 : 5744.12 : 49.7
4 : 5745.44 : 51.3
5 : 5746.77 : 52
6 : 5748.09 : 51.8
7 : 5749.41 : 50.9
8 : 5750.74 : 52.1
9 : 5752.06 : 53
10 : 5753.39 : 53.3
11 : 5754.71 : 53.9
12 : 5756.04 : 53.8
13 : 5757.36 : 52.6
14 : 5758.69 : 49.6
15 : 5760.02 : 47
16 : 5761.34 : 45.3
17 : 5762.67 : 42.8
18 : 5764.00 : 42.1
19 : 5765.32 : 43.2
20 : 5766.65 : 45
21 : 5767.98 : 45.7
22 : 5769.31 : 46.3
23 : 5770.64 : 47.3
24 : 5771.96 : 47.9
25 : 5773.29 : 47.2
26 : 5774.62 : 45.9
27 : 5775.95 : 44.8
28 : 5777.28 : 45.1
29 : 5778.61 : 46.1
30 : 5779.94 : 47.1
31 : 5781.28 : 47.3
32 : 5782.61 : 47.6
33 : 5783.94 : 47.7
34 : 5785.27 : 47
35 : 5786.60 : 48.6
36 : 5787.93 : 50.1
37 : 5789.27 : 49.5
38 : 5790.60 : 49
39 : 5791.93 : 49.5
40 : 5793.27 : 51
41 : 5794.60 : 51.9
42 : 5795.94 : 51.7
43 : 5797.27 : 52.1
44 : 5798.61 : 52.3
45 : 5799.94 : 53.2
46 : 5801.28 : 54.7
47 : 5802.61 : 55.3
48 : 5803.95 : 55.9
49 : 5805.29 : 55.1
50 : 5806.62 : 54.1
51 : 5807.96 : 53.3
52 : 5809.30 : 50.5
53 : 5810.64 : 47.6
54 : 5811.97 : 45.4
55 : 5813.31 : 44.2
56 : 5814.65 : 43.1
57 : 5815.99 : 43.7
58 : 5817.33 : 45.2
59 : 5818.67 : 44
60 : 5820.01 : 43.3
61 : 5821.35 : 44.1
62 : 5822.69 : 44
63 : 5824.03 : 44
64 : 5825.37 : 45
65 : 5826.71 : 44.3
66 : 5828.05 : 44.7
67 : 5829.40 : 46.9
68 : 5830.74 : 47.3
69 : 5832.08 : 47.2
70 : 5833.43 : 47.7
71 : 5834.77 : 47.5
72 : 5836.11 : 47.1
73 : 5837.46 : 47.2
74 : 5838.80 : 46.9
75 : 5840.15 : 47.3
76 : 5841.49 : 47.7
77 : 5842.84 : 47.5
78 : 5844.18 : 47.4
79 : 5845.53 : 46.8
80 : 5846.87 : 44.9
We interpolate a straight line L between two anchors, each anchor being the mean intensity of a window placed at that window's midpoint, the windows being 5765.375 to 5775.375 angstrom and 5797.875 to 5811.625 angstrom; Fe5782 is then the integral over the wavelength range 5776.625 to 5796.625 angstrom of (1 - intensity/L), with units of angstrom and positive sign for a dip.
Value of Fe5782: 0.3 angstrom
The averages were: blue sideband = 46.3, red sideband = 53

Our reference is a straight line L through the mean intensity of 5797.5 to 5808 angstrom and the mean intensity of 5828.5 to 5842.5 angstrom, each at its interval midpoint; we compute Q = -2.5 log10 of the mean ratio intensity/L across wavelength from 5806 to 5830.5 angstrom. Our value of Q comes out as 0.11 mag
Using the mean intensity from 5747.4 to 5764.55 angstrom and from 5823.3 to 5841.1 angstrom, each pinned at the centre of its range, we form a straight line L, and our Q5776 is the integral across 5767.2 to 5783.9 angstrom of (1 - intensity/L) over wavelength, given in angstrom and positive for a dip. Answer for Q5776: 0.83 angstrom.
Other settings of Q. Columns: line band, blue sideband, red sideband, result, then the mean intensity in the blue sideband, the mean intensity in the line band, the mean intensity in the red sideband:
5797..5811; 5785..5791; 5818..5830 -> -0.14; 49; 53.2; 44.5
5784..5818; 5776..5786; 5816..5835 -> -0.09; 46.7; 50.1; 45.3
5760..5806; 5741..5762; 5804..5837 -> 0.01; 51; 48.6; 46.8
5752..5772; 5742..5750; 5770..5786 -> 0.02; 50.8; 47.9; 46.8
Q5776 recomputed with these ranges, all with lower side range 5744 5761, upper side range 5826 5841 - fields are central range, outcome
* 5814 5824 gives 0.8 angstrom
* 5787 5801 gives -0.6 angstrom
